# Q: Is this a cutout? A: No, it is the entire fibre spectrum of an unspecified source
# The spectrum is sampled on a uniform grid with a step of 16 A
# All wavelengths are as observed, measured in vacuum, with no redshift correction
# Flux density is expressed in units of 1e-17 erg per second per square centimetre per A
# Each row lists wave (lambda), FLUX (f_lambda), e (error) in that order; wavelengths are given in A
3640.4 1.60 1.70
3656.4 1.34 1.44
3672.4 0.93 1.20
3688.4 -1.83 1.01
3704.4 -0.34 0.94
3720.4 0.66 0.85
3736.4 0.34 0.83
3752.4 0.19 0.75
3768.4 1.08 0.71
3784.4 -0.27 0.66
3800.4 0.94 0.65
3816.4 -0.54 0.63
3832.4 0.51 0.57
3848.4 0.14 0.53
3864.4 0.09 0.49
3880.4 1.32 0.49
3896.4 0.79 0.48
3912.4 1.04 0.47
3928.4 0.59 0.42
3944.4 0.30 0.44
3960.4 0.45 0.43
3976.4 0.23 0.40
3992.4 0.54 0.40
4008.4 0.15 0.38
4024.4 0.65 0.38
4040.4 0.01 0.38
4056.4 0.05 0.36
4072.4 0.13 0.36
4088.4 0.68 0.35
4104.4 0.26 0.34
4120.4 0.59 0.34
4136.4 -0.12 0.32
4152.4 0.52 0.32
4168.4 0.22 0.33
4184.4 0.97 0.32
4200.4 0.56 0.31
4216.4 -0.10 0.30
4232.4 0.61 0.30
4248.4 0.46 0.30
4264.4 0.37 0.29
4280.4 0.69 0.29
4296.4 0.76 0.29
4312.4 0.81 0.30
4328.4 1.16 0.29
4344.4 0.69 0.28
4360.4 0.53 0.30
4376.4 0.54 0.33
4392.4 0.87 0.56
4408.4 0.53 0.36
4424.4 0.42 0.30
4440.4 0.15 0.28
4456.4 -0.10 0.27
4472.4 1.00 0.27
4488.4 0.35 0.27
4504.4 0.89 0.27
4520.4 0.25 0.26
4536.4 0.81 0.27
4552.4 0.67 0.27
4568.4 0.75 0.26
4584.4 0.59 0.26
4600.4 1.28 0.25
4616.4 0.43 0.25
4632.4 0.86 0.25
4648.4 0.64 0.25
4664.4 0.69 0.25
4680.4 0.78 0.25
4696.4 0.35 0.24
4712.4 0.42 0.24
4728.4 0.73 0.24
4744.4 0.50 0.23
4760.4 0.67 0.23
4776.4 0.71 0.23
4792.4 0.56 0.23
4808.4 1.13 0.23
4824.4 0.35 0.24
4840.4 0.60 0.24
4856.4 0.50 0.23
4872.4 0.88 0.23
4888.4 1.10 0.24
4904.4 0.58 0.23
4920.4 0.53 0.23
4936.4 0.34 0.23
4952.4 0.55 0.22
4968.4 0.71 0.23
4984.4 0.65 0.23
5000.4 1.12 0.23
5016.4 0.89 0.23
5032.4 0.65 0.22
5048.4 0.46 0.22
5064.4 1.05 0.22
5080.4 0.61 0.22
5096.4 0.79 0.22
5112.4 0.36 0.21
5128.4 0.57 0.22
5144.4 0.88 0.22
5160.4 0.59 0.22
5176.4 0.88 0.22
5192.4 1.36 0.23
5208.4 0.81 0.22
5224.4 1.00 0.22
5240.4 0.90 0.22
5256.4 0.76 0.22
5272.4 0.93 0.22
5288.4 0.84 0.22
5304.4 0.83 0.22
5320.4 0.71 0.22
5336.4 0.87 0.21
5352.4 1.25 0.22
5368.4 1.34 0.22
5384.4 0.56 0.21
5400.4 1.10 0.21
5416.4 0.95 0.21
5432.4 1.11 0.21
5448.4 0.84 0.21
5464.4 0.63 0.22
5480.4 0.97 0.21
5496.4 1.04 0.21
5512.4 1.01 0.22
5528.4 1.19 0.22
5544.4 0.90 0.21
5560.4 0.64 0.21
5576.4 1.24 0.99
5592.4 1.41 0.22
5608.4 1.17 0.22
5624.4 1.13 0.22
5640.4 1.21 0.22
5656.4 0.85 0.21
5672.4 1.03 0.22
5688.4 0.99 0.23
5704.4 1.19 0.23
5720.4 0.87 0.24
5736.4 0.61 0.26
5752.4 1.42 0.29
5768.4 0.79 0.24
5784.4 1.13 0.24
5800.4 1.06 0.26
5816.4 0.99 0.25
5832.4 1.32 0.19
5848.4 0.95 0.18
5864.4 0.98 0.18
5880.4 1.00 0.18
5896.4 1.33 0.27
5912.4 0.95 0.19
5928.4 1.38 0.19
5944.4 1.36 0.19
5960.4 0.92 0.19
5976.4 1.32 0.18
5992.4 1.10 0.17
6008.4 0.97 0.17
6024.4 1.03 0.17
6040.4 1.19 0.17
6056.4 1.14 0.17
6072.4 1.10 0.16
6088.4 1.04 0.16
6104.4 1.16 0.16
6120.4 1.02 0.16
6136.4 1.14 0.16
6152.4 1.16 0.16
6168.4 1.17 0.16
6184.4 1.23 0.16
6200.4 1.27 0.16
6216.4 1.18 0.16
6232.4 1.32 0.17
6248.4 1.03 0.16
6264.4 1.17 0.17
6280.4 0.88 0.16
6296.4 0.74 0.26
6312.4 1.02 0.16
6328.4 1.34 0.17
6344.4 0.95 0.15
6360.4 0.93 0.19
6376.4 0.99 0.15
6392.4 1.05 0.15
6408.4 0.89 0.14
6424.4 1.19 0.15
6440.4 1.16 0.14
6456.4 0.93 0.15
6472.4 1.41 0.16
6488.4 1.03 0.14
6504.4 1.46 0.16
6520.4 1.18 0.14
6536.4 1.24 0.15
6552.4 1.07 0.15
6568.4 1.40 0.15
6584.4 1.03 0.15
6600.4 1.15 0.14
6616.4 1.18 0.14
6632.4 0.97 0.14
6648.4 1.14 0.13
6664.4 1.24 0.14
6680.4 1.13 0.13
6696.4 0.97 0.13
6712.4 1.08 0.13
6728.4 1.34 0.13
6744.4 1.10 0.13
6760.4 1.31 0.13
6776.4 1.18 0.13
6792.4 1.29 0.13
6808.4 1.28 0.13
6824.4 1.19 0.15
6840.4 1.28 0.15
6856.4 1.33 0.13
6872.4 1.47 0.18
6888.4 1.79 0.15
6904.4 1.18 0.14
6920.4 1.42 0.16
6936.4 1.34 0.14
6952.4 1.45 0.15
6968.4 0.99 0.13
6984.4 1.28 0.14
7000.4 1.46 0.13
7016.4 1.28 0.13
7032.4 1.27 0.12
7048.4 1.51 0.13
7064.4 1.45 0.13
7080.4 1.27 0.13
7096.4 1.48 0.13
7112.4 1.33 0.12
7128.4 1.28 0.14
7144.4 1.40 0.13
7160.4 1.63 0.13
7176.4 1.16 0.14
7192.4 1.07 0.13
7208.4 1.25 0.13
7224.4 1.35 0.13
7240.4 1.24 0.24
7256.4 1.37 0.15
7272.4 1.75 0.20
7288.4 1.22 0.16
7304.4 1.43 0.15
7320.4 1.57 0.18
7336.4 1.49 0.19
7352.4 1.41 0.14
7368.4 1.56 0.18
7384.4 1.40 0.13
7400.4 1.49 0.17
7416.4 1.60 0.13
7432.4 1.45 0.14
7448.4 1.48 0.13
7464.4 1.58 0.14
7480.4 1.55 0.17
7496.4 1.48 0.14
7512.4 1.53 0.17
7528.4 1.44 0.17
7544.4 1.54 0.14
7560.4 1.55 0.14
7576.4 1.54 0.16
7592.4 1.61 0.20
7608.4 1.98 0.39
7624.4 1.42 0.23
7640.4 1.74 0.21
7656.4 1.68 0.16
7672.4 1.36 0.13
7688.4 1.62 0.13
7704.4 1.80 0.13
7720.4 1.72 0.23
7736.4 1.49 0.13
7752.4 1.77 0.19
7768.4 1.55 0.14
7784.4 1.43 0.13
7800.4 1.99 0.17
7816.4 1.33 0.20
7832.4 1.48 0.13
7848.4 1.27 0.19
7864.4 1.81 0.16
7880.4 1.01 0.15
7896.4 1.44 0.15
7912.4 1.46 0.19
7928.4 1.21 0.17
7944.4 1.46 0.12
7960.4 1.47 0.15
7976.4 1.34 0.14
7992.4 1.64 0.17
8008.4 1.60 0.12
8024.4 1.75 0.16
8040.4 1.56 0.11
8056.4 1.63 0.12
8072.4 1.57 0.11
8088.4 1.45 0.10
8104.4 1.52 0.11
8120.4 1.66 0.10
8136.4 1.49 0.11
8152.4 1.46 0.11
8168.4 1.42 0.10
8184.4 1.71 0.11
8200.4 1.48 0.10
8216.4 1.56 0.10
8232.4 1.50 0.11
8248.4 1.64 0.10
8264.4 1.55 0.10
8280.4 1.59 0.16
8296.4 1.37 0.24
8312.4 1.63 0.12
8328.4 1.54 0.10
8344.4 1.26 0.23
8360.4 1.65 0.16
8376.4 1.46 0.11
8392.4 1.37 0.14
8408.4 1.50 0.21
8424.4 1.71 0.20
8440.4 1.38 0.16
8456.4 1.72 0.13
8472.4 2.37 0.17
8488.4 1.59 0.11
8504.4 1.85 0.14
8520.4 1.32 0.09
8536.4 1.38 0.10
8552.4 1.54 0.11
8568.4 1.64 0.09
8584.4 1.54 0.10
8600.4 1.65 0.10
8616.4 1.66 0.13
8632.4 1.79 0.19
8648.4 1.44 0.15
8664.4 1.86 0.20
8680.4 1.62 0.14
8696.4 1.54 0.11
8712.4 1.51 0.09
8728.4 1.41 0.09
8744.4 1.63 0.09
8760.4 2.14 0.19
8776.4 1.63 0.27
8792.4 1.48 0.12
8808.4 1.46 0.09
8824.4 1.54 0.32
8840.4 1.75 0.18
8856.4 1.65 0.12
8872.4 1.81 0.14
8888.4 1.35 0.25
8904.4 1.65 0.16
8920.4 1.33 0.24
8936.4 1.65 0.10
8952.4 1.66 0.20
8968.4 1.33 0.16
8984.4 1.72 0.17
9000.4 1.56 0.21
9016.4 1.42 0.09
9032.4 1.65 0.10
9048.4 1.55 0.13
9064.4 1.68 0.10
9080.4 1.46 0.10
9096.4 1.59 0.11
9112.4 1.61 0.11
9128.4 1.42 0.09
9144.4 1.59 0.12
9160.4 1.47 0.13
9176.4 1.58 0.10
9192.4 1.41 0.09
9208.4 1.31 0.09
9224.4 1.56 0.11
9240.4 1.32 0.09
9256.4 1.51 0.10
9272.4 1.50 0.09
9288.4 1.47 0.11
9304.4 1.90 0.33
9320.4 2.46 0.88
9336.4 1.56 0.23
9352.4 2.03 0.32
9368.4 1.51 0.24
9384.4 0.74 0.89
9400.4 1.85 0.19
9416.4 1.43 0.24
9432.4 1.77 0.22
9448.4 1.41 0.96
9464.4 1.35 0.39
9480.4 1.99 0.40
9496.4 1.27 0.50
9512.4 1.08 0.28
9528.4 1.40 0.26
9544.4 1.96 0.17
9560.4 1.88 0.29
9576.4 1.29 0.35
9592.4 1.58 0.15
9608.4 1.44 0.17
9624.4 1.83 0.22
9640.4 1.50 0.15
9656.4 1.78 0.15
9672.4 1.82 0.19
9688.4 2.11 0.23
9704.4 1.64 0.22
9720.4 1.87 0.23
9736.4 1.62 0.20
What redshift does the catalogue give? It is 0.29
